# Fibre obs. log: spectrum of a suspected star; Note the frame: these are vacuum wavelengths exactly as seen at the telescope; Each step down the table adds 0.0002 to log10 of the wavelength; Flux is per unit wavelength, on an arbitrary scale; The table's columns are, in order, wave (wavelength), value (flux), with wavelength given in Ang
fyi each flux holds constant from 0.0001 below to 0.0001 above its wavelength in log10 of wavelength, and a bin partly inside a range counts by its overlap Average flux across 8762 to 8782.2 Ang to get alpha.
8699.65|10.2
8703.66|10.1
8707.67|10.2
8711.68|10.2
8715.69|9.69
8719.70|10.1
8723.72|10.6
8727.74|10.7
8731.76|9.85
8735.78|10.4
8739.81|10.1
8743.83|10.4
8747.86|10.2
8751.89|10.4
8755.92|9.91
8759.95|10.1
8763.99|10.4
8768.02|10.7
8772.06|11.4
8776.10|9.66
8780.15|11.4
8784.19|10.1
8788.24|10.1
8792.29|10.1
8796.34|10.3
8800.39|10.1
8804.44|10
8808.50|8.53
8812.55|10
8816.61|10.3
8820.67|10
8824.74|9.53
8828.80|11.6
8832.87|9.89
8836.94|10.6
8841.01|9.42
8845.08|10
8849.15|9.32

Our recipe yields 10.7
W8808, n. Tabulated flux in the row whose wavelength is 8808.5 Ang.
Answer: 8.53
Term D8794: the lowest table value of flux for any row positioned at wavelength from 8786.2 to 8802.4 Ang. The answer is 10.1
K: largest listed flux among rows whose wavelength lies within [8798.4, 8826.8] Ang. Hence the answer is 10.3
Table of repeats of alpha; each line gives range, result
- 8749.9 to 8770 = 10.3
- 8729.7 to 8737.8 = 10.1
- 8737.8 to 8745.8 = 10.3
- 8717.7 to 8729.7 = 10.5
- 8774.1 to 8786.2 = 10.4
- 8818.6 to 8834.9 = 10.3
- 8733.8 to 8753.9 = 10.3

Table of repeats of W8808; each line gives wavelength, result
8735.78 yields 10.4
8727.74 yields 10.7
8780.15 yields 11.4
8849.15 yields 9.32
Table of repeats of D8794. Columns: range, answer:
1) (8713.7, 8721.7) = 9.69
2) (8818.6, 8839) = 9.53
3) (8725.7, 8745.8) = 9.85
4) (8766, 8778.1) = 9.66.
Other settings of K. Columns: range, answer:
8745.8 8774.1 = 11.4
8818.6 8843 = 11.6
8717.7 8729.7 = 10.7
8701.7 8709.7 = 10.2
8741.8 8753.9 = 10.4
